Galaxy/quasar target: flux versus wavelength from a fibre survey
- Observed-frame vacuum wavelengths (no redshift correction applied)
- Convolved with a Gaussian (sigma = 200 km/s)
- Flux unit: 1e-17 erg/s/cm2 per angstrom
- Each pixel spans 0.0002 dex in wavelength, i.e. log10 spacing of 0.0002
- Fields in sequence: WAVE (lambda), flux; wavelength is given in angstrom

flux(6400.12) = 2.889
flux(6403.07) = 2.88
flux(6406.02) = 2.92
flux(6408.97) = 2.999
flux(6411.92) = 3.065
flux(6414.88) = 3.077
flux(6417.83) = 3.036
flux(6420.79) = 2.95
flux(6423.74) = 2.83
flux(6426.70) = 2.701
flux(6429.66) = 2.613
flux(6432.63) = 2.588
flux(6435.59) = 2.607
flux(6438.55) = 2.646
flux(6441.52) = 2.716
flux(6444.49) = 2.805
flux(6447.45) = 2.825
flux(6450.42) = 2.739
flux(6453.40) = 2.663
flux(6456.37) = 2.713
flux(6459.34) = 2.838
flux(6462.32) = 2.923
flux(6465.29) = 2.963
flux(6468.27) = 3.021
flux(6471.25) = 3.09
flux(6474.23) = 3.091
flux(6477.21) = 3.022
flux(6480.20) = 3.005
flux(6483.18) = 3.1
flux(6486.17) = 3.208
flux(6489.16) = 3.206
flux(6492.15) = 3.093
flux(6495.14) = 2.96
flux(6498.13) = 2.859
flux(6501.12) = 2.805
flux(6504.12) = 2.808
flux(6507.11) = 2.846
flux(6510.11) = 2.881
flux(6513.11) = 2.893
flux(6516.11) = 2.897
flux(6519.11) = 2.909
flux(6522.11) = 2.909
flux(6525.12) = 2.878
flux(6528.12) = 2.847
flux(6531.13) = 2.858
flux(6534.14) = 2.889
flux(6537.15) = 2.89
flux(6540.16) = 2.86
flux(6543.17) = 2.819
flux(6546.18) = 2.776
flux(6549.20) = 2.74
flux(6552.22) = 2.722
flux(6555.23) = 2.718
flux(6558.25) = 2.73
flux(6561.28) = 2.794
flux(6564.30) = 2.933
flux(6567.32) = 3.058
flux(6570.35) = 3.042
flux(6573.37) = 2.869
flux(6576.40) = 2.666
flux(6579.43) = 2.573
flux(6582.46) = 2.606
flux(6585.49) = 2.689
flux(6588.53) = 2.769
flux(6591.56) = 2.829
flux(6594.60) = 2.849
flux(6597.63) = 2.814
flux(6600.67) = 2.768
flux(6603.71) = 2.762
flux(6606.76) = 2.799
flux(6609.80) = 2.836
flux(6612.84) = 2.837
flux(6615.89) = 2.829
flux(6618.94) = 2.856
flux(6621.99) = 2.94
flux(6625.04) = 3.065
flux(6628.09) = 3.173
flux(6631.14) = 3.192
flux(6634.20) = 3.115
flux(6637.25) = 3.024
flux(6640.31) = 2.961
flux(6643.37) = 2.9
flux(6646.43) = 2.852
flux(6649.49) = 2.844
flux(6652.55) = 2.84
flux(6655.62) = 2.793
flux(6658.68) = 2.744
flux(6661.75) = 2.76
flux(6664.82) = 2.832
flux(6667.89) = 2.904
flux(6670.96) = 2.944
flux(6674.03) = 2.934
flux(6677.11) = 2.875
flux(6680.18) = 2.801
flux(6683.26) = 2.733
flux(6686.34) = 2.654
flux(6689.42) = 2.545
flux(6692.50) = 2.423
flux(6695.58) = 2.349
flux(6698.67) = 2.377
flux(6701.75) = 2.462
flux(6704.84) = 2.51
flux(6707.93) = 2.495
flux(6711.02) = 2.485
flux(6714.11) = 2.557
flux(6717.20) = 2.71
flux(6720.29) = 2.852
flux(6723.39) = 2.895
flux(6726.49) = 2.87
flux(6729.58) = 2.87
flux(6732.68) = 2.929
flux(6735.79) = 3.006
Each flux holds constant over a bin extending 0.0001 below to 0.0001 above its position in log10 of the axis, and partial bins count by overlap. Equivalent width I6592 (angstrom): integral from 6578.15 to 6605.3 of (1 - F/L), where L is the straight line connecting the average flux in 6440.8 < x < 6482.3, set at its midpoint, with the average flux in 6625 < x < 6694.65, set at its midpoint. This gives 1.2 angstrom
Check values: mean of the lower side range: 2.89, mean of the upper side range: 2.86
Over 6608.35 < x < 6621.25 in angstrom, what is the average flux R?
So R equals 2.84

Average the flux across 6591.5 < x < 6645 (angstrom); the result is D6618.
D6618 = 2.92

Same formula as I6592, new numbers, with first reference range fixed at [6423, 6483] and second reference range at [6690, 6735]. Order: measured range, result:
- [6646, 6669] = -1.2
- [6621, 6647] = -3.3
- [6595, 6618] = -0.8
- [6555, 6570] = -0.7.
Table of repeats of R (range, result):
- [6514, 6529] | 2.89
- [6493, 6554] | 2.85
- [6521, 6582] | 2.82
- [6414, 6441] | 2.77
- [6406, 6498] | 2.9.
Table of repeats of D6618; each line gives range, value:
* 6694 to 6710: 2.44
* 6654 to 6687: 2.82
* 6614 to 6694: 2.87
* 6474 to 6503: 3.03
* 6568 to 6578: 2.87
